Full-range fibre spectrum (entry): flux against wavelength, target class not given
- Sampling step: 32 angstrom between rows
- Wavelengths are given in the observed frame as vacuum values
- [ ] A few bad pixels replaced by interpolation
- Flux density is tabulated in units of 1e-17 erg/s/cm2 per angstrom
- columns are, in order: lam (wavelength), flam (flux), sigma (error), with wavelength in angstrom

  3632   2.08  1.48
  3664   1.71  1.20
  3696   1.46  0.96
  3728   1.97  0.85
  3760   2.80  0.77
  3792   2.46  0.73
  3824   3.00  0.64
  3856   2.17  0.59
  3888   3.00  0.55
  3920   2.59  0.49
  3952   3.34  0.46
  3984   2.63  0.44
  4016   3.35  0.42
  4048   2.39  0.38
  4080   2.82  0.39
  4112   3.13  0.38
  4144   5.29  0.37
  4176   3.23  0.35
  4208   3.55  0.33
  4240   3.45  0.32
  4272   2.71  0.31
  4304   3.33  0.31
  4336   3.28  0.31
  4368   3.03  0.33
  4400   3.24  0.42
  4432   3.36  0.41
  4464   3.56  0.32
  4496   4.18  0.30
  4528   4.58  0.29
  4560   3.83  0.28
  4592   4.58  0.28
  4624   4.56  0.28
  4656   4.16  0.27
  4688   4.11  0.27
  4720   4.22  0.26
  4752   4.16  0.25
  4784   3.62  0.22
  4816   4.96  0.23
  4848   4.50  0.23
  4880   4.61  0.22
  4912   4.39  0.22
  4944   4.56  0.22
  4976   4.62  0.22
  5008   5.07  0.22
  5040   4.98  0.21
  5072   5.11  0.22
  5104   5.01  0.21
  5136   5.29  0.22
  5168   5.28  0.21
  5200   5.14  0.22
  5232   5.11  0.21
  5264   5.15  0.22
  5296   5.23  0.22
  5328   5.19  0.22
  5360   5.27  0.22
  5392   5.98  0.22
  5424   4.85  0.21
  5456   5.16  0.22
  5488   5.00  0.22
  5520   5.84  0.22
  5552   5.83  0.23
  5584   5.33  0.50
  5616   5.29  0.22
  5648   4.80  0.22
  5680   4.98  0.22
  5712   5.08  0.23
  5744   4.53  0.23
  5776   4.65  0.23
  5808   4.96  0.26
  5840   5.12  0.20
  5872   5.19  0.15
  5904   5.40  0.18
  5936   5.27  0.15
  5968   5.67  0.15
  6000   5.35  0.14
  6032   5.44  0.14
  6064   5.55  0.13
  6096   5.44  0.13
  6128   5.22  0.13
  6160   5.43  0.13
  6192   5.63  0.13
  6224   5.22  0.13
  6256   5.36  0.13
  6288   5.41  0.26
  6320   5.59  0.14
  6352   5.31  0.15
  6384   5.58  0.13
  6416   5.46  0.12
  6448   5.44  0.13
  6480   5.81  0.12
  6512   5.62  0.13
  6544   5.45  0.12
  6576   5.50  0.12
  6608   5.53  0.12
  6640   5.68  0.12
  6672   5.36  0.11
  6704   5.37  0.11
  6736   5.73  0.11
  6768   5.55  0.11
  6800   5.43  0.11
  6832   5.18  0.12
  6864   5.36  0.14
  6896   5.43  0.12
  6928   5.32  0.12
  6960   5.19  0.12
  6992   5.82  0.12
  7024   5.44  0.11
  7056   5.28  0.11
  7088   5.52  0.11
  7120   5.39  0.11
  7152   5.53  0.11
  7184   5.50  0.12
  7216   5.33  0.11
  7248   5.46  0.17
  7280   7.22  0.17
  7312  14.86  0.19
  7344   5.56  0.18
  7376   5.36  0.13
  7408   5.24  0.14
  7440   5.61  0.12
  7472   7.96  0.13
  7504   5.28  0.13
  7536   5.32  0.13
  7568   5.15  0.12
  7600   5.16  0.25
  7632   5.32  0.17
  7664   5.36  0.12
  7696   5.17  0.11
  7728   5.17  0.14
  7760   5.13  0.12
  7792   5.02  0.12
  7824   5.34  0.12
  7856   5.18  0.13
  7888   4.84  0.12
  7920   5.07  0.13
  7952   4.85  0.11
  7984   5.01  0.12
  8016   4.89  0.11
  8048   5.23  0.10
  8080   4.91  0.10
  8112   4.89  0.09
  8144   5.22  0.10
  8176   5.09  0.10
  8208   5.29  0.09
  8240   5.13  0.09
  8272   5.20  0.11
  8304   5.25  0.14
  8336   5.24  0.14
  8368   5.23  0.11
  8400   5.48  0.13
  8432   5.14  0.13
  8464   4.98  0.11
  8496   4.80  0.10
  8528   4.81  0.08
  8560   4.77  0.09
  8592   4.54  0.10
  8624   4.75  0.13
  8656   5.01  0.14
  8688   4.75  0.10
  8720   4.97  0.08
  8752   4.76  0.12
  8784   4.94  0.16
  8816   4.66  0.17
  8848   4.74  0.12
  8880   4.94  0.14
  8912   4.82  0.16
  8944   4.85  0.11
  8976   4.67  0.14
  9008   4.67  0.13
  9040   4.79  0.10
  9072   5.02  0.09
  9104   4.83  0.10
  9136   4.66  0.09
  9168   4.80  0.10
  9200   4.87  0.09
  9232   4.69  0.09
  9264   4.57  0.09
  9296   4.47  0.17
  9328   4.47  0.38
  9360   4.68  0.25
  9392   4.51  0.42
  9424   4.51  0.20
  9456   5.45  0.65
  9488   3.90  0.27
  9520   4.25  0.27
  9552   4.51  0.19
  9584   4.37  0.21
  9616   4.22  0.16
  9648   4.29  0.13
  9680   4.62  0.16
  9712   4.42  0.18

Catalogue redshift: 0.11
